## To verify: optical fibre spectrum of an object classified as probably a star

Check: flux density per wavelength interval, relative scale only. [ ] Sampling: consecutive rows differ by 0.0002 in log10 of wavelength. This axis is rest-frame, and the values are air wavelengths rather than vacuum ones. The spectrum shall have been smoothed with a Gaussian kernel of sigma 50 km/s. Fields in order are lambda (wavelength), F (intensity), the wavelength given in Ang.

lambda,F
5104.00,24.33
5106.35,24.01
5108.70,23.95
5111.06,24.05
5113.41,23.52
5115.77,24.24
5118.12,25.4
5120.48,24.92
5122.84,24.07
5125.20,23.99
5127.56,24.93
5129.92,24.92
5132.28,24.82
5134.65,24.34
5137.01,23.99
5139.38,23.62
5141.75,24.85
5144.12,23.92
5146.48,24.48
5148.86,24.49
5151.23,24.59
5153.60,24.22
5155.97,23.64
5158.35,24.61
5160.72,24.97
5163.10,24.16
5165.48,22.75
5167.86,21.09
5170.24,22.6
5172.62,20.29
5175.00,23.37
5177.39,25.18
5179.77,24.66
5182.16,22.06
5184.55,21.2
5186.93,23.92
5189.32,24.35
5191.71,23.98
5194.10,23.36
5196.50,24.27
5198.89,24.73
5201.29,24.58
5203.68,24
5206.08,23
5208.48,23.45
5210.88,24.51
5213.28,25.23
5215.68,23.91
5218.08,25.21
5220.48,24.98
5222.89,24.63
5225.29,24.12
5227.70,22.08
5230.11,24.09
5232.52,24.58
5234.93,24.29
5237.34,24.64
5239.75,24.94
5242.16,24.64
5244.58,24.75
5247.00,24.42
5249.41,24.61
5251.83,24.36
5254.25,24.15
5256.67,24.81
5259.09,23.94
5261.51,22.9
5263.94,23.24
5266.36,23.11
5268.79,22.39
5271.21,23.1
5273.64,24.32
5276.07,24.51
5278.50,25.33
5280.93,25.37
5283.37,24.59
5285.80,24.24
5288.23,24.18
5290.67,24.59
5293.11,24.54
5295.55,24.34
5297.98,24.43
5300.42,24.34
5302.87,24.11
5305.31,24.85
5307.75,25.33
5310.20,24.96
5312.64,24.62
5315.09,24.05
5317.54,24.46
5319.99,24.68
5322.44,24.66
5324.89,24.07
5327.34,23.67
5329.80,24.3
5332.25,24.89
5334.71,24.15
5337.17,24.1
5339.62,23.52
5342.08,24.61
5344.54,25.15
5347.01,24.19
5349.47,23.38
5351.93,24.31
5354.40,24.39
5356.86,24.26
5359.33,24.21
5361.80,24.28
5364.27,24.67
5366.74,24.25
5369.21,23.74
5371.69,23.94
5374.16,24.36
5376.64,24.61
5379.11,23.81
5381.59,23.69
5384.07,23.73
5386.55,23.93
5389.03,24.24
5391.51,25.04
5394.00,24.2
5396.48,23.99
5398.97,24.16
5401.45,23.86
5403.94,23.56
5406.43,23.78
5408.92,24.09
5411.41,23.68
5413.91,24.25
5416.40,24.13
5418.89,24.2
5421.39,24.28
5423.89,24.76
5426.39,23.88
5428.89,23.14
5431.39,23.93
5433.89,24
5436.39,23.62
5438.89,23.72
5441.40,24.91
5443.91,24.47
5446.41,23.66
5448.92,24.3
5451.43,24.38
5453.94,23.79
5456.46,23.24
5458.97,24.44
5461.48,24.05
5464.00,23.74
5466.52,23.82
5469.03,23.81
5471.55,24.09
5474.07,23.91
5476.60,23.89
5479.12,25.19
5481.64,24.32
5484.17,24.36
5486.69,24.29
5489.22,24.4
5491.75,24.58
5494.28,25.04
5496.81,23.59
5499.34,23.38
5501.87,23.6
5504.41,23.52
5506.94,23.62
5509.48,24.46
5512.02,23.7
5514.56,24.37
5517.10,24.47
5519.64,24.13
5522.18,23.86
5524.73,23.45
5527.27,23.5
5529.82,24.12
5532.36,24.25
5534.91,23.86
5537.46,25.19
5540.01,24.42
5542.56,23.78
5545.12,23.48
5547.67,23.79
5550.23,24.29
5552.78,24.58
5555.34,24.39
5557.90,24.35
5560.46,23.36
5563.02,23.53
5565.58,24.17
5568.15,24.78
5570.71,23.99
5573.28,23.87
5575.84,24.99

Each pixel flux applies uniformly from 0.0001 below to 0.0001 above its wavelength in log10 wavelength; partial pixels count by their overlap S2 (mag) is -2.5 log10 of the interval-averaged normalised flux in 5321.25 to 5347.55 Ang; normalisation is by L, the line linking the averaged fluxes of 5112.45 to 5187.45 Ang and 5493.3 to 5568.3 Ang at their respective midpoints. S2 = -0.02 mag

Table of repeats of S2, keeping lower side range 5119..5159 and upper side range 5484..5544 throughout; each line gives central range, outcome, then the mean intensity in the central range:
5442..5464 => 0.00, 24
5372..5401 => 0.00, 24.2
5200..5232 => 0.01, 24.1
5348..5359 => 0.00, 24.1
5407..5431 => 0.01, 24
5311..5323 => -0.01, 24.5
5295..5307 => -0.01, 24.5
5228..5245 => -0.01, 24.4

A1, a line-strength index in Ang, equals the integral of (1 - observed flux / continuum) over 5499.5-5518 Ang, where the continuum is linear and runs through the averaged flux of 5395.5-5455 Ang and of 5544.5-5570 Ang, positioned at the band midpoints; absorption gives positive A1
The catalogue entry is 0.11 Ang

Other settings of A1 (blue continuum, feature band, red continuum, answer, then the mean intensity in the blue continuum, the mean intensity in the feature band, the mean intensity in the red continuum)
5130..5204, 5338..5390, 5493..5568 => -0.5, 23.8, 24.2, 24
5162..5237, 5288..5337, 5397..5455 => -1.2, 23.7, 24.5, 24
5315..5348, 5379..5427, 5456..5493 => 0.3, 24.3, 24.1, 24.2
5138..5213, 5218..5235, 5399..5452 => -0.3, 23.7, 24.2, 24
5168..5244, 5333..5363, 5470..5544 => -0.3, 23.9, 24.2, 24.1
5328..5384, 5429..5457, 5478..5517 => 0.2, 24.2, 24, 24.2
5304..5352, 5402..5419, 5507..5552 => 0.2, 24.4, 23.9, 24.1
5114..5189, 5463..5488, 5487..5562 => -0.1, 23.9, 24.1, 24.1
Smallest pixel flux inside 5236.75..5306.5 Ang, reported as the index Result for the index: 22.39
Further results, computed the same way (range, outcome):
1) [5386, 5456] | 23.14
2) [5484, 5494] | 24.29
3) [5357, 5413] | 23.56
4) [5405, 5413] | 23.68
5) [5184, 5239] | 21.2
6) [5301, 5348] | 23.52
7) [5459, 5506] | 23.38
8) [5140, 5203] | 20.29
